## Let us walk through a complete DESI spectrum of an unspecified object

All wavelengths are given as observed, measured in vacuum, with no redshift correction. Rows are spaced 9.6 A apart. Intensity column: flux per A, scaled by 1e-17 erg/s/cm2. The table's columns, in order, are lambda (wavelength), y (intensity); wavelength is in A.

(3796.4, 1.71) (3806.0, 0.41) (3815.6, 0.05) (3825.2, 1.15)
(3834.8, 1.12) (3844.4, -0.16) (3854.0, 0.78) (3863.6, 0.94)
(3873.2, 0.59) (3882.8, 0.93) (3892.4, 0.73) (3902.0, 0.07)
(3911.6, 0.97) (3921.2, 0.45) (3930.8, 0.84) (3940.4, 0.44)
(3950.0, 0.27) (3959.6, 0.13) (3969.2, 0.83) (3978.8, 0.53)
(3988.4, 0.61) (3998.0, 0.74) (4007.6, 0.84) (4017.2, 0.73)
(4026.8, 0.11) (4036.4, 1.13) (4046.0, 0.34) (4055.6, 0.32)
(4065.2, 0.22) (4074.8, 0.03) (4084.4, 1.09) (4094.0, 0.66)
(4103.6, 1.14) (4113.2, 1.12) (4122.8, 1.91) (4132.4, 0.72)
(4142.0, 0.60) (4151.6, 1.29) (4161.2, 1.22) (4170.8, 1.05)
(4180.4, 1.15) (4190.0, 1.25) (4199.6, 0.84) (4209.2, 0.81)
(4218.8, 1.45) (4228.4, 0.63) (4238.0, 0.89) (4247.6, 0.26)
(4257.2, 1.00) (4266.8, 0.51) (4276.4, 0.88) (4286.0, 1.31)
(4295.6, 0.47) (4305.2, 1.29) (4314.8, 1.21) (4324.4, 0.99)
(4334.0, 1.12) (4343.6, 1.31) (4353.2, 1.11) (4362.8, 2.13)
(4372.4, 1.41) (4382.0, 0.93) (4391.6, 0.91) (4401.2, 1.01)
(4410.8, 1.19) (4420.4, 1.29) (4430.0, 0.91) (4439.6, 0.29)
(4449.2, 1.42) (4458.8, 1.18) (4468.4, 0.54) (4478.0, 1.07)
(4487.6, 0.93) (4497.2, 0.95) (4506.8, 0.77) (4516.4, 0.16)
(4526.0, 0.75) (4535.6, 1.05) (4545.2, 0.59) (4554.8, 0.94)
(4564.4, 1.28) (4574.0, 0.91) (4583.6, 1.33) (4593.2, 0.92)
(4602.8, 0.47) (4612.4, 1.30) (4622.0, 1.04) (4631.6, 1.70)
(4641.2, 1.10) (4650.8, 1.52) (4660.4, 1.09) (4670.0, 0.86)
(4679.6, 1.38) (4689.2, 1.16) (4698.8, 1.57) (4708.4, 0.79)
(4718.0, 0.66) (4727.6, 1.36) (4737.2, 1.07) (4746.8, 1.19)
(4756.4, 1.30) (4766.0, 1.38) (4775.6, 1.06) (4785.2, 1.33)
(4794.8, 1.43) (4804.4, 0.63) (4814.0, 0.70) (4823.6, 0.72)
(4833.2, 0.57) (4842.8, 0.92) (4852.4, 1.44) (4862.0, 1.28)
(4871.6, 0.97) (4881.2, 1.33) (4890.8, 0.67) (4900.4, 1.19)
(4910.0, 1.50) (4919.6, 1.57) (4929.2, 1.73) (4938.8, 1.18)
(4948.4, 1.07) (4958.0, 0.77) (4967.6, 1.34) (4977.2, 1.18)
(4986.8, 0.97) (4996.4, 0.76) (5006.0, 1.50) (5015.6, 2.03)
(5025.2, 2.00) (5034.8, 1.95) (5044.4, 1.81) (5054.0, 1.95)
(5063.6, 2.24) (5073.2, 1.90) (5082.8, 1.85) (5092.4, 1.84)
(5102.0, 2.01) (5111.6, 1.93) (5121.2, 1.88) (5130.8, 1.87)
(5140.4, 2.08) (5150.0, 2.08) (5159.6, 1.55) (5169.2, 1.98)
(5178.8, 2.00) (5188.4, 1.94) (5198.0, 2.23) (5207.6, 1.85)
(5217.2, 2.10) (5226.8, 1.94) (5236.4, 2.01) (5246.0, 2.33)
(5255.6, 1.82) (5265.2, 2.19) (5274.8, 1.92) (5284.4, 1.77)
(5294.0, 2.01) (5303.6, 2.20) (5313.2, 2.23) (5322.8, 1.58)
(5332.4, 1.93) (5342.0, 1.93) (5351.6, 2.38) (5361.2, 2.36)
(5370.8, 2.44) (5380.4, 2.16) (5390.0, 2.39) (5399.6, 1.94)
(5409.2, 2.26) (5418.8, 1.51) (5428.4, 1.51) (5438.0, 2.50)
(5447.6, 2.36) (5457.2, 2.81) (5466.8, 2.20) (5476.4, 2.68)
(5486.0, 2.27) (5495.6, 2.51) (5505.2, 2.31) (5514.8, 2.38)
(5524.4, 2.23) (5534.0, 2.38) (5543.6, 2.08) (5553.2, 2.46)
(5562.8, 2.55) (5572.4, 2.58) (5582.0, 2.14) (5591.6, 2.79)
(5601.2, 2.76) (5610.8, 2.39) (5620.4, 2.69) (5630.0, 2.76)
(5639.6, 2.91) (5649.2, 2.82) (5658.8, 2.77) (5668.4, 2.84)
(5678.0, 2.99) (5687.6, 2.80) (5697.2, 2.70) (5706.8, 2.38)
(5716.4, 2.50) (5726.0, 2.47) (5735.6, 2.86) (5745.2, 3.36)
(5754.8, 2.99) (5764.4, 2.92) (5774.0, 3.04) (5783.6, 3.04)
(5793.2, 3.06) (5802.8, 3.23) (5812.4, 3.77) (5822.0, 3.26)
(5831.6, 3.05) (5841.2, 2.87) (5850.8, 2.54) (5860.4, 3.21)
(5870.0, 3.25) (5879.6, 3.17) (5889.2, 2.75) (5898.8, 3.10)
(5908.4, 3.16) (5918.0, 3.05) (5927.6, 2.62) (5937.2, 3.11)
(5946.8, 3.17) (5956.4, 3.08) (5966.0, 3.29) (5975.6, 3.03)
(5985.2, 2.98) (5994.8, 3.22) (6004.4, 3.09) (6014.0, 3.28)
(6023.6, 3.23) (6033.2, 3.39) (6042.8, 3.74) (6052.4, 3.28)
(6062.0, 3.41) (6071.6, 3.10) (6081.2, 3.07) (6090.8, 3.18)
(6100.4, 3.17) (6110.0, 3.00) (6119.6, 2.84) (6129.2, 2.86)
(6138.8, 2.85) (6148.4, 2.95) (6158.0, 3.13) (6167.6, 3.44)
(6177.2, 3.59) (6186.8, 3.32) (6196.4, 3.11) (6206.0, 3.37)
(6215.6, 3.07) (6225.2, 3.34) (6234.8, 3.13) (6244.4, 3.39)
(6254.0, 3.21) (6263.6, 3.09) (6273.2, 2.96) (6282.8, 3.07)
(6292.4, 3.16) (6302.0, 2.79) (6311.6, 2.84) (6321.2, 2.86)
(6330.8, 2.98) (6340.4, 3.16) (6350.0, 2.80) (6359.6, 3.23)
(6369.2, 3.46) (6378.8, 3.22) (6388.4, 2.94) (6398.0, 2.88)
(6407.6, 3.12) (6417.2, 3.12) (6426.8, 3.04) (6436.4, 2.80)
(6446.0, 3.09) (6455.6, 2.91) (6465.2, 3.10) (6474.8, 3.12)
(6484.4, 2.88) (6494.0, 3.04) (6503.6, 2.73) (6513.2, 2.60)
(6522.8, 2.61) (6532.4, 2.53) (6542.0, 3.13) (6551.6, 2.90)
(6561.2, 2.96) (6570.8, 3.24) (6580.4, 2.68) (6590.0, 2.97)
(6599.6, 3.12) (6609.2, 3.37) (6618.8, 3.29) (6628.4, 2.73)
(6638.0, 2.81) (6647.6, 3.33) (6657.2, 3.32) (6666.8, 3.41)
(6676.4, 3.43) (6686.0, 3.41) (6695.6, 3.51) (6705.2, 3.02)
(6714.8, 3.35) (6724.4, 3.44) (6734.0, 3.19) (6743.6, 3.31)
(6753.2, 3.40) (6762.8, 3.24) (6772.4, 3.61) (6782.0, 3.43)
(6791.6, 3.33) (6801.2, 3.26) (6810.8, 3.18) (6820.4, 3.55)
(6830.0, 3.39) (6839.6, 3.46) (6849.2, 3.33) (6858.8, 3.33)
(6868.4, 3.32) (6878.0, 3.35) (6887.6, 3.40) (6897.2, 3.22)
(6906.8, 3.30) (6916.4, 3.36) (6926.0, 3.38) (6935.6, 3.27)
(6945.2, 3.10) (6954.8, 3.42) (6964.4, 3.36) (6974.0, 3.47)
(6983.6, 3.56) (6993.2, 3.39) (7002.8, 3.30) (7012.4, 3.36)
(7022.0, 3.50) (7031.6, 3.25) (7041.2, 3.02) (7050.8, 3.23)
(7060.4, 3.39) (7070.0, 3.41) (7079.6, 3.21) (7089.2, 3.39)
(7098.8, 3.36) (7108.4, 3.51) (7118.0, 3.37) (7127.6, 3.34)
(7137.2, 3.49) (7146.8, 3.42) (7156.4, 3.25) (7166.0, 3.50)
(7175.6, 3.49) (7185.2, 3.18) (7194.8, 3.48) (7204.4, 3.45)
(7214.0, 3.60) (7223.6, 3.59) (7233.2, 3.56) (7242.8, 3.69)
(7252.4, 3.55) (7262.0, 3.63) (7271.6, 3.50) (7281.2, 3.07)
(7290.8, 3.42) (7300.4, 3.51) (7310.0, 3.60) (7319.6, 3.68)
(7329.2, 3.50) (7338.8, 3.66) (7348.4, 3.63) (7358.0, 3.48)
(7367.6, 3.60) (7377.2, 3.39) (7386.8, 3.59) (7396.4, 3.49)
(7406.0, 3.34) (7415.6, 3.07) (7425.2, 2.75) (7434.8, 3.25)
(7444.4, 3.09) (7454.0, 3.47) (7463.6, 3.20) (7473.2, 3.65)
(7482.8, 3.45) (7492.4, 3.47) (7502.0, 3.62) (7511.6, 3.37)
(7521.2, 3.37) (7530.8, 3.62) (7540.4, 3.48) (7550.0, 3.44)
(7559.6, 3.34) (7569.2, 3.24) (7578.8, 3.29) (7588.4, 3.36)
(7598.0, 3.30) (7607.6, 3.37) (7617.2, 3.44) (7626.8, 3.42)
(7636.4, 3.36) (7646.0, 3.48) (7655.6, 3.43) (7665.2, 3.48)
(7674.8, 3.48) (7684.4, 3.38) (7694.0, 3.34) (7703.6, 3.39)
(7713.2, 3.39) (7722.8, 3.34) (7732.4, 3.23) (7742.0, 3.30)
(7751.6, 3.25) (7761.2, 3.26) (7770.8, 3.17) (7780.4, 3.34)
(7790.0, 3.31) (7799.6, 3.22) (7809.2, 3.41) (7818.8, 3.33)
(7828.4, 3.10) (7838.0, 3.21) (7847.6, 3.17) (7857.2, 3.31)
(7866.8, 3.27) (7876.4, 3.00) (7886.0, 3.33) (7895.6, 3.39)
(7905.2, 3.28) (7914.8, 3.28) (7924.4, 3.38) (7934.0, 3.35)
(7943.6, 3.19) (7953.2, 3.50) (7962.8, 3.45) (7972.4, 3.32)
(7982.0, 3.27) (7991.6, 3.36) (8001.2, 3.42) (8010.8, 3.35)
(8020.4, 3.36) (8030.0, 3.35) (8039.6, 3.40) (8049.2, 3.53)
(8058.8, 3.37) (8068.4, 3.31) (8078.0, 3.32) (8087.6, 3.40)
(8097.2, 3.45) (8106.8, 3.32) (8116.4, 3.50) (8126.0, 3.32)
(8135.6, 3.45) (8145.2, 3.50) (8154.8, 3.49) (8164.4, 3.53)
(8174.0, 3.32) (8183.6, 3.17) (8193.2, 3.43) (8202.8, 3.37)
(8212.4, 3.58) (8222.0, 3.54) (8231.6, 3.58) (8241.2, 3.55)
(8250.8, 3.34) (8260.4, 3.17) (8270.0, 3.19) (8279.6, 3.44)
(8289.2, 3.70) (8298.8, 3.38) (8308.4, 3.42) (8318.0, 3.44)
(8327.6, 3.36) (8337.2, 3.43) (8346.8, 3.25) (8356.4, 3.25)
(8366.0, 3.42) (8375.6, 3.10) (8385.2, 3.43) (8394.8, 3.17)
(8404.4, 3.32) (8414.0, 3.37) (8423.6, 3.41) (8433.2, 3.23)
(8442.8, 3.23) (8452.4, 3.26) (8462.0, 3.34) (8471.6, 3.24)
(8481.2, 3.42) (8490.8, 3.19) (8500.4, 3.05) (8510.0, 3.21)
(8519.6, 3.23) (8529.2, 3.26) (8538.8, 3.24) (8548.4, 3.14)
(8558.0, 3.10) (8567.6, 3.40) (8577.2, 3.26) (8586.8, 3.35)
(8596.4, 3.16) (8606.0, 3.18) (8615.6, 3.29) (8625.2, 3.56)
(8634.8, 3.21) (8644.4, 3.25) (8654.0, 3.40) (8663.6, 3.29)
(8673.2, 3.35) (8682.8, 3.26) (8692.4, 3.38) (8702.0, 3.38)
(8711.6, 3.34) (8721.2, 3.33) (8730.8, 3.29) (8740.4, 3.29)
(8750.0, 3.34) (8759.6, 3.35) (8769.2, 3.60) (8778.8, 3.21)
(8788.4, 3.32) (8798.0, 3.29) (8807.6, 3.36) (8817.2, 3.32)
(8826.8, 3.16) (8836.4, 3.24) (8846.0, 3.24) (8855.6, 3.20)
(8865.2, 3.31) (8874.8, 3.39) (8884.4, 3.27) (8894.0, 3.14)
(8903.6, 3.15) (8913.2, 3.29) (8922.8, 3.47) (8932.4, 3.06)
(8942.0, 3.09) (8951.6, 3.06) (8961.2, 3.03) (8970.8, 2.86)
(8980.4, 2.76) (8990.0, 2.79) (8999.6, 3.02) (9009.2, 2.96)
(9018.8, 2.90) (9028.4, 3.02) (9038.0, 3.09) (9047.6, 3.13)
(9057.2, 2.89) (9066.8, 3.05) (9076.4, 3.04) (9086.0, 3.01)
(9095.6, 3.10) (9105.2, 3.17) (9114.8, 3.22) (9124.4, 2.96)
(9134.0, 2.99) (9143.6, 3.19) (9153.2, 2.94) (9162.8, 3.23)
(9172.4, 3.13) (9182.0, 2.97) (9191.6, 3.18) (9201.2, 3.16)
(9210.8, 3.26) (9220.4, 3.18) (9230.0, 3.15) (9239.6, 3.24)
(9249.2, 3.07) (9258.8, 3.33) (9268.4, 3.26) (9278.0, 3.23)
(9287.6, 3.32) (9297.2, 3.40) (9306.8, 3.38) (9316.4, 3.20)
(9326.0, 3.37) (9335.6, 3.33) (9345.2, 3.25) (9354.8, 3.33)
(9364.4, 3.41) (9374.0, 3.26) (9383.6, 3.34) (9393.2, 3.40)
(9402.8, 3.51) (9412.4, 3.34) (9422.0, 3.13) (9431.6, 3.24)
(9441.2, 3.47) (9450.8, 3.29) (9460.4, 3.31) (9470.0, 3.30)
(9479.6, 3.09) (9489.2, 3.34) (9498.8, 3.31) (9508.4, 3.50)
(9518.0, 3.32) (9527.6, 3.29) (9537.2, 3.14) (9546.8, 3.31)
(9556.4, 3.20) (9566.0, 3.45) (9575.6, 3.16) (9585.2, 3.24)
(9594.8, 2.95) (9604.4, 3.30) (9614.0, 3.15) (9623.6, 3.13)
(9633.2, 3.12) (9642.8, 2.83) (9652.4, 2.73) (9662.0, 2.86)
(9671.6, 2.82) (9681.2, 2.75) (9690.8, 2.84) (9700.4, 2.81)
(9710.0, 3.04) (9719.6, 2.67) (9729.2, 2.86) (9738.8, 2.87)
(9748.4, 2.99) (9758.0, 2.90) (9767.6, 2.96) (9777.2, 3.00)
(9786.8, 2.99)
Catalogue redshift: 0.26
